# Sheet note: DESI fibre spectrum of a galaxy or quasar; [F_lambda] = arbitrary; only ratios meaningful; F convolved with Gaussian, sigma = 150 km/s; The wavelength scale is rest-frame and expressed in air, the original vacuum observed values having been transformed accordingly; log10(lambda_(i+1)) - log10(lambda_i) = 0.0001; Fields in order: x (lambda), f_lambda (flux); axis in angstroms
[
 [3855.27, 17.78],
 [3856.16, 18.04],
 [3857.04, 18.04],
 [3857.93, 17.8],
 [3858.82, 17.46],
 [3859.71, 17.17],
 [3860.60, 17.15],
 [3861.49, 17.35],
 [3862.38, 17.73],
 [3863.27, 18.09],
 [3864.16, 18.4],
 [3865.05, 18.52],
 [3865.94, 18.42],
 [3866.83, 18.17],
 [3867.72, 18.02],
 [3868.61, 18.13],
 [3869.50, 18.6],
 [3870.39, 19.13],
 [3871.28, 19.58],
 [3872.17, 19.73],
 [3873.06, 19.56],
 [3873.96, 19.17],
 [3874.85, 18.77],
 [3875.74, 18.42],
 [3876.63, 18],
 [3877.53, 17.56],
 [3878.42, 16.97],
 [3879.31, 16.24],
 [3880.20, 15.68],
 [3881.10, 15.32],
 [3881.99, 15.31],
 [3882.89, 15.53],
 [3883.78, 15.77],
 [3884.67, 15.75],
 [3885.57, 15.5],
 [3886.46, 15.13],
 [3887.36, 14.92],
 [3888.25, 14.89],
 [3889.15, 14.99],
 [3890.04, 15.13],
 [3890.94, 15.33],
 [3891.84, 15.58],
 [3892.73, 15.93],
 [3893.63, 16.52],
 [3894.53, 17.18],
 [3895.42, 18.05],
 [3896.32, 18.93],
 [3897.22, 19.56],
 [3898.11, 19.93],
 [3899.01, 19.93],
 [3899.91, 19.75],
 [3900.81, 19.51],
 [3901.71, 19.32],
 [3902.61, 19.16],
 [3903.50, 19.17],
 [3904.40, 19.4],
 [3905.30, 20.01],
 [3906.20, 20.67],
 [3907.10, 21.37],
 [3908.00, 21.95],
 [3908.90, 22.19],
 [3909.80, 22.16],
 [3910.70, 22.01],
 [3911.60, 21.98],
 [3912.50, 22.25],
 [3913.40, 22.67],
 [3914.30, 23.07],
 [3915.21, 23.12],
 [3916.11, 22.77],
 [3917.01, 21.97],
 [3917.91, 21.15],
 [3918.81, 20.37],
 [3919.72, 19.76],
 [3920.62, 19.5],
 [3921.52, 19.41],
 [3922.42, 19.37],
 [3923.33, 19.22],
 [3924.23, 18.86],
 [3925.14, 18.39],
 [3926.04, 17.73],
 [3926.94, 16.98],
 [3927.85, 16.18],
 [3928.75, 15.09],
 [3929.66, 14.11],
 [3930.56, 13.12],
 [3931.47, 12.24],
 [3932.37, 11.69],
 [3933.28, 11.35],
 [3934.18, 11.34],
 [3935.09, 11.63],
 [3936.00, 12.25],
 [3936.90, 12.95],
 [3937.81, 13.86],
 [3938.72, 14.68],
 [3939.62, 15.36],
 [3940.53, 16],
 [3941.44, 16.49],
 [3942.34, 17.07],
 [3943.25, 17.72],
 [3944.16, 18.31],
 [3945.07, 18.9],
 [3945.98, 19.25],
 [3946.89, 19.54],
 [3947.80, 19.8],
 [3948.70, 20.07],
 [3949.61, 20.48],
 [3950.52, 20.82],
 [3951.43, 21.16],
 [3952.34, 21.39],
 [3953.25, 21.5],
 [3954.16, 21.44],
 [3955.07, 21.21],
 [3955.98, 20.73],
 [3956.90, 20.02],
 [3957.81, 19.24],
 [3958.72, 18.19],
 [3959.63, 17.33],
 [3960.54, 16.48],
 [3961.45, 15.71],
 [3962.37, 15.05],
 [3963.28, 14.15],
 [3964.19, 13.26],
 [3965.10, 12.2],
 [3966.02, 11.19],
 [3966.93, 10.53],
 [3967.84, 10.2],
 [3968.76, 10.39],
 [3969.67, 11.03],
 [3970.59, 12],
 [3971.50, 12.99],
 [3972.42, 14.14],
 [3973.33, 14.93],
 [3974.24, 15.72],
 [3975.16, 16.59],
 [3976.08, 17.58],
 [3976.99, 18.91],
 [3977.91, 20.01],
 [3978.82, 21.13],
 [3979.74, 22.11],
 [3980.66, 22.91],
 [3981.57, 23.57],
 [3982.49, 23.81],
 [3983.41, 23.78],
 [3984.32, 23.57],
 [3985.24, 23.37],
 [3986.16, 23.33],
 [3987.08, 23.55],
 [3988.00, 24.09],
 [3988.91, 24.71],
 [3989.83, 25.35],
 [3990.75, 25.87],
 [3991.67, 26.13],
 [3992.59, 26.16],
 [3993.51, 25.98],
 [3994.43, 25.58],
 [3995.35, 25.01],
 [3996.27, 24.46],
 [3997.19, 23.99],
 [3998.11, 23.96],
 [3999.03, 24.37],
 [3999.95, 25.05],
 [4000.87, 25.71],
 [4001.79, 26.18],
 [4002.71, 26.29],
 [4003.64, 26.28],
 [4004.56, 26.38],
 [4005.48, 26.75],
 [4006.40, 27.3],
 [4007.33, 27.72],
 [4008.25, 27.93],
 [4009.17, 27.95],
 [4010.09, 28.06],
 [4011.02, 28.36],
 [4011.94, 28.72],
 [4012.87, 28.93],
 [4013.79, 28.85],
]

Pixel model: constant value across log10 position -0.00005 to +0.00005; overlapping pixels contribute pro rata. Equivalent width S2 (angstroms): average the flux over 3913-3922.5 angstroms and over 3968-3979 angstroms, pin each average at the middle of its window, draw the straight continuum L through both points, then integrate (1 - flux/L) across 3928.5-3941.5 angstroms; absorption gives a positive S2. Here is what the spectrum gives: 4.0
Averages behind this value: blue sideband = 21.3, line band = 13.4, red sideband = 15.2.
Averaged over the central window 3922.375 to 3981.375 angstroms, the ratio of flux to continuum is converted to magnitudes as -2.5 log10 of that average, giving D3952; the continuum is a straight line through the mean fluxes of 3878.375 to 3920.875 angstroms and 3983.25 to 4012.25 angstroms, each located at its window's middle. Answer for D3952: 0.33 mag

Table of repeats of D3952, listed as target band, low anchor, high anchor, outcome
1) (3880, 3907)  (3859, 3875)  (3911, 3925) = 0.143 mag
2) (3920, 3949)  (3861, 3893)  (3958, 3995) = 0.121 mag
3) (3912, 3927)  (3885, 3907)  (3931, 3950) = -0.222 mag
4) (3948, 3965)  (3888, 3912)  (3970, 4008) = 0.148 mag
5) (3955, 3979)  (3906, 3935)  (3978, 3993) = 0.403 mag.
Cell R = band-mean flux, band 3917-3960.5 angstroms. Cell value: 17.6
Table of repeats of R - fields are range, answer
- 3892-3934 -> 18.9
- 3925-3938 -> 13.8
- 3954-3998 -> 19.4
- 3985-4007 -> 25.3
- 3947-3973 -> 16.6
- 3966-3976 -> 13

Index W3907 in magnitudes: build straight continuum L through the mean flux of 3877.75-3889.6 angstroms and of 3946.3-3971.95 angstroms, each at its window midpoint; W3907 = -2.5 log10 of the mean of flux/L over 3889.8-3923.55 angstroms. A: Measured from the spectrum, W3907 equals -0.24 mag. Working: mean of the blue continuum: 15.6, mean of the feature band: 19.9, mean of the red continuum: 16.7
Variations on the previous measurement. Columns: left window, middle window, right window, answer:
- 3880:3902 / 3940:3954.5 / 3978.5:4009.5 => 0.10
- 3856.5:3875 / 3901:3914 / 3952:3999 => -0.12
